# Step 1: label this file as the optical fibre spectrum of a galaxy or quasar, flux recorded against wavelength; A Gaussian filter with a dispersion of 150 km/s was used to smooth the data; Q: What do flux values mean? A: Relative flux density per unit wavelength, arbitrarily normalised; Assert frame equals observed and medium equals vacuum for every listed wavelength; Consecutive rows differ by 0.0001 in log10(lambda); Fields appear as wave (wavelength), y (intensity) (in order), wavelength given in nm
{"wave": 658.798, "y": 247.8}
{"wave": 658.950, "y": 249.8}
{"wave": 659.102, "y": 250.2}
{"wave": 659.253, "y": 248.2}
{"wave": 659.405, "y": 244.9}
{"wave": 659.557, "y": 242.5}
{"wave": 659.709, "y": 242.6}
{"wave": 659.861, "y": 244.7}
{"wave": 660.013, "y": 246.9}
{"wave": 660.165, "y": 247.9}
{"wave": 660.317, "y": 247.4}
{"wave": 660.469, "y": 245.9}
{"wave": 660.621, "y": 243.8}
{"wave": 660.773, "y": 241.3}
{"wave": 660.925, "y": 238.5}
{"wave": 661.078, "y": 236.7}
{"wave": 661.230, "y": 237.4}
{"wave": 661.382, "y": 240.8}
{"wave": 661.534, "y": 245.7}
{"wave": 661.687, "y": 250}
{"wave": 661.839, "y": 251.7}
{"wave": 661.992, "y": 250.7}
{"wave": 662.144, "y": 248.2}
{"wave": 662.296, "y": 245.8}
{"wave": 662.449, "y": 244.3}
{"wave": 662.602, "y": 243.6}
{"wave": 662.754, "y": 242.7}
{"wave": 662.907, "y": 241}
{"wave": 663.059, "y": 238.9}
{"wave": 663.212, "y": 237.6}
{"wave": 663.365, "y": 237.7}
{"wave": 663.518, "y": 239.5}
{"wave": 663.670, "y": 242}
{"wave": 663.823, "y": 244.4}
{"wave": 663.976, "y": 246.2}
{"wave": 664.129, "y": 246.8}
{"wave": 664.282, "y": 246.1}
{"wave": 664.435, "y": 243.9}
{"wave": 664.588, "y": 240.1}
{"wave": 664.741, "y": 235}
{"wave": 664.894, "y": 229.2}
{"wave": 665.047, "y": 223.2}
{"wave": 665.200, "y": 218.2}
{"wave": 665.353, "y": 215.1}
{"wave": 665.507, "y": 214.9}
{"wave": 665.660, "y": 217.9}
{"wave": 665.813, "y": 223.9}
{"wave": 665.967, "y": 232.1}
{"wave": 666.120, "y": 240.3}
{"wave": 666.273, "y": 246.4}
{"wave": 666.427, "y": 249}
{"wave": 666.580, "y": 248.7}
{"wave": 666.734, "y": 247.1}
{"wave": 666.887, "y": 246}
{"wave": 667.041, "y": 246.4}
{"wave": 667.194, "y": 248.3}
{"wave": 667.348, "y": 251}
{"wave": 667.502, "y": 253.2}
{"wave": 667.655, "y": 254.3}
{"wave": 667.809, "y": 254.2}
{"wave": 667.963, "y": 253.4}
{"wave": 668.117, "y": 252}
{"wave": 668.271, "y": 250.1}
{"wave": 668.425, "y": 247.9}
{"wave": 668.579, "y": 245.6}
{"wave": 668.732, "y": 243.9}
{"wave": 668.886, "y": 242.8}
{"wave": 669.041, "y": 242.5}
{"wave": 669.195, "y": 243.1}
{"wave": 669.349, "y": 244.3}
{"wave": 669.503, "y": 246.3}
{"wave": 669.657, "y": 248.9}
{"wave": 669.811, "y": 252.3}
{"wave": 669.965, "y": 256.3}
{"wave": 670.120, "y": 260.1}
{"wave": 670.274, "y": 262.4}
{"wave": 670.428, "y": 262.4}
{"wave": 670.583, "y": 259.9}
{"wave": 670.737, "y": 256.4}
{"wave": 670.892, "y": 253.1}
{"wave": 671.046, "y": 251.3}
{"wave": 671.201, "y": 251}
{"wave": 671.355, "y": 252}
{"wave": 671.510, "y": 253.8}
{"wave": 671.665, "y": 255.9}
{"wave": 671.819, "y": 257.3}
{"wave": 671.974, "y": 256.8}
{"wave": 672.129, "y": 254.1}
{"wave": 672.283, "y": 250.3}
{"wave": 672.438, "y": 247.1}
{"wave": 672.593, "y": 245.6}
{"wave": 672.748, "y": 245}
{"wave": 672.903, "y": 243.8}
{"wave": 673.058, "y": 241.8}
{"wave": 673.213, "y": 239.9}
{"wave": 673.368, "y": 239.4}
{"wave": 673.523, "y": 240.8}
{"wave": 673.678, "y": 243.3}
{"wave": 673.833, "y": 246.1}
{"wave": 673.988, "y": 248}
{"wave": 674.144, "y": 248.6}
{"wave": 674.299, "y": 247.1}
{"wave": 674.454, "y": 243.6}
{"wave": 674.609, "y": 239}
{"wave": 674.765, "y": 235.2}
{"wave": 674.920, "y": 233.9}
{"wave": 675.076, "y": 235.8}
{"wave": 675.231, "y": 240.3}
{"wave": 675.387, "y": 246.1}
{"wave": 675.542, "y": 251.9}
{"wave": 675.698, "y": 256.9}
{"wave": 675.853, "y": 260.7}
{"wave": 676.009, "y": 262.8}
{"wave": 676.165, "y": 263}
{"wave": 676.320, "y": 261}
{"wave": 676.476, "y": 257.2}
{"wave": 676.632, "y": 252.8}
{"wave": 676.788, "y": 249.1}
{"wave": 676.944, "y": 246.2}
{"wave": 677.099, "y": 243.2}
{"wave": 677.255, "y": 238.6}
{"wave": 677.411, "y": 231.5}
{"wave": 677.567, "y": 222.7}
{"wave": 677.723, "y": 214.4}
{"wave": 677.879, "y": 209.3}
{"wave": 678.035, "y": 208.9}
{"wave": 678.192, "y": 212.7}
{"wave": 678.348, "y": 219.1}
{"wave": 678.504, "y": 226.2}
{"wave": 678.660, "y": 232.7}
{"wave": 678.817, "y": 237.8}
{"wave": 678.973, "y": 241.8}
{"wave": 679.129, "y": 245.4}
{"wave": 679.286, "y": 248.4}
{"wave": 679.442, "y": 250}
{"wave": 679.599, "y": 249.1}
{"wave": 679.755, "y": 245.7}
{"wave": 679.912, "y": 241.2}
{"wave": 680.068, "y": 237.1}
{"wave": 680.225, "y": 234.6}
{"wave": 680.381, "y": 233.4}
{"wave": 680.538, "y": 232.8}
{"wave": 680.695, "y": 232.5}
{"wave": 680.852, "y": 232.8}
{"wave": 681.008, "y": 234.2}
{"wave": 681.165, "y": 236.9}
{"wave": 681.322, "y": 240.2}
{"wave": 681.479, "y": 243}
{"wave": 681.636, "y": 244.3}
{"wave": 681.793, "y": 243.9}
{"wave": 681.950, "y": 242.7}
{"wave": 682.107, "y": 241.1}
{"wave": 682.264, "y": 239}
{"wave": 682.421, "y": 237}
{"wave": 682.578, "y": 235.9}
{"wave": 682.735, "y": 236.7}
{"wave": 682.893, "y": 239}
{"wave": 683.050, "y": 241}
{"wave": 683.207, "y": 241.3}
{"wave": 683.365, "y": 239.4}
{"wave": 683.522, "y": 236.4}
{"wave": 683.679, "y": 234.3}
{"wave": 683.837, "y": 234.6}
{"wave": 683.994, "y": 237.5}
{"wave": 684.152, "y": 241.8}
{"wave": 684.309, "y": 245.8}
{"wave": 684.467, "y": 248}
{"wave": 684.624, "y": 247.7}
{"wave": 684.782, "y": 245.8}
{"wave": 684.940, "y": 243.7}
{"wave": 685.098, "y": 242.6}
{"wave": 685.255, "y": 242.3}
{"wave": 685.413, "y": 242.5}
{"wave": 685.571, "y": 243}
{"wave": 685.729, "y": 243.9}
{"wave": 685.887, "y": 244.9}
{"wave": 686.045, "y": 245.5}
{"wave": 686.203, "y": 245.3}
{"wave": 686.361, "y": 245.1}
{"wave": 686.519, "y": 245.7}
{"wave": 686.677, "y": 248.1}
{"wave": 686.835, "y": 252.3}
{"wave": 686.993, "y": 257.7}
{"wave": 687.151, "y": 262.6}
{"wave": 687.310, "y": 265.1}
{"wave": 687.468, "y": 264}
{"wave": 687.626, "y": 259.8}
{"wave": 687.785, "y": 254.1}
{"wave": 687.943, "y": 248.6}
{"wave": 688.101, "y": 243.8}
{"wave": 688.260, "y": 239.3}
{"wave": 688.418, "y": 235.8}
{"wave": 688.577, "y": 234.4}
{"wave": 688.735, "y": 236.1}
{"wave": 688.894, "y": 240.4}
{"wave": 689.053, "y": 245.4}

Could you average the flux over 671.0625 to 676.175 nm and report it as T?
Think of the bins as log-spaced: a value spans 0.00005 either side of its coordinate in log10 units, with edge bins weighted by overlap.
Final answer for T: 248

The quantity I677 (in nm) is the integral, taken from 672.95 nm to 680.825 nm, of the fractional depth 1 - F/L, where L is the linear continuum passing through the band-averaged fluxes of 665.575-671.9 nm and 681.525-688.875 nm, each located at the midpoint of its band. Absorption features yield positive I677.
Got 0.20 nm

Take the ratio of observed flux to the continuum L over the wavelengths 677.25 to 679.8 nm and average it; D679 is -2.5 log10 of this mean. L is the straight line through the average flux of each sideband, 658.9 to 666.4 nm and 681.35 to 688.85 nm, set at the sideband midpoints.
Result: 0.06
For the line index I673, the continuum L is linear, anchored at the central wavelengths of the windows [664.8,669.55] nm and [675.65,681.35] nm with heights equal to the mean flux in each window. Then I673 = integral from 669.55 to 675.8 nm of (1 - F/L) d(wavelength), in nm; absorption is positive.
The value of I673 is -0.23 nm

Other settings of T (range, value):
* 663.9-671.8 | 245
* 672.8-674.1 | 243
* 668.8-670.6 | 251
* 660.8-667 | 239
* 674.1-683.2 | 240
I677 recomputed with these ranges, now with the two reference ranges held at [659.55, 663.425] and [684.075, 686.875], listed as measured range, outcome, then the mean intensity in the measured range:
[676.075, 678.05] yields 0.042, 239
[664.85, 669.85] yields 0.049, 242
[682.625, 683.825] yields 0.034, 238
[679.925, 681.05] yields 0.048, 234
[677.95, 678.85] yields 0.083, 222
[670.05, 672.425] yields -0.110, 256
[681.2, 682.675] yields 0.026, 241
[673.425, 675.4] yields 0.020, 242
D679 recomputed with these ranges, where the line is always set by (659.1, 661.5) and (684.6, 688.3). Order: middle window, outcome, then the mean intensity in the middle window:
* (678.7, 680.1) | 0.016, 244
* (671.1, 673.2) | -0.017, 250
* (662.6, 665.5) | 0.035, 237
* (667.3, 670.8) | -0.026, 251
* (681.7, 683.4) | 0.038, 240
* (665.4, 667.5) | 0.024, 239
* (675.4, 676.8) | -0.044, 257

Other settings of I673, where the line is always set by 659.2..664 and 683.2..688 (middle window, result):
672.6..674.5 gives 0.01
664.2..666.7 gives 0.11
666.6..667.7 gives -0.02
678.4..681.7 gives 0.10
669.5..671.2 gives -0.07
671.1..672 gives -0.03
